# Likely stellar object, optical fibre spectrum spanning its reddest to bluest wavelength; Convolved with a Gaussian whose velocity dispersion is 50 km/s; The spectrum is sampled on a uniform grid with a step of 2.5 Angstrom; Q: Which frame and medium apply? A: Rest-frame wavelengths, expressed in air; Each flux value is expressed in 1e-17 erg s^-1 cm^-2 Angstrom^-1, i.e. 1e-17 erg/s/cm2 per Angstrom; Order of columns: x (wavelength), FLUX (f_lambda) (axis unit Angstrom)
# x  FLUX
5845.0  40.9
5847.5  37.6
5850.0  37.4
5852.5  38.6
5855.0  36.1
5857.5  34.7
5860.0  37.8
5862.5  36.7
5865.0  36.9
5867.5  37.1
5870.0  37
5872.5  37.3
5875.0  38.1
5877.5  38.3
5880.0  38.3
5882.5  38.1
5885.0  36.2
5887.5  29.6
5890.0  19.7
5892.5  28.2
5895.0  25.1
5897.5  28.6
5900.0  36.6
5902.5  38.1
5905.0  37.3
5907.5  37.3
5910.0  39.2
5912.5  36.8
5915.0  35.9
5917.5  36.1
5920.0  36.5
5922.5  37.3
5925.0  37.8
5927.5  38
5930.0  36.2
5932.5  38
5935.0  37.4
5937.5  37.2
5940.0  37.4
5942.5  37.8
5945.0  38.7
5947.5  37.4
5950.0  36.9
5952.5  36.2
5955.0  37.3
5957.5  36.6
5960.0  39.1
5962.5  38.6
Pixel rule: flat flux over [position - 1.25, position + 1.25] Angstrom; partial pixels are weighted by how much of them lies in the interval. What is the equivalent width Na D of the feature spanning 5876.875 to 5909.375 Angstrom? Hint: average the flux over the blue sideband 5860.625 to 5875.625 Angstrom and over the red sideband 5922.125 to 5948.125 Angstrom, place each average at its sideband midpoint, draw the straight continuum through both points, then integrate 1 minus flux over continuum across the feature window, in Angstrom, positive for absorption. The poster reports 3.6 Angstrom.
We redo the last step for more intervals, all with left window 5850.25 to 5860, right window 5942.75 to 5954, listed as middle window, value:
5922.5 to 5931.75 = 0.0 Angstrom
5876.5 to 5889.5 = 0.6 Angstrom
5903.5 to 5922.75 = 0.0 Angstrom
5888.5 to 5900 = 3.2 Angstrom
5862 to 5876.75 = -0.2 Angstrom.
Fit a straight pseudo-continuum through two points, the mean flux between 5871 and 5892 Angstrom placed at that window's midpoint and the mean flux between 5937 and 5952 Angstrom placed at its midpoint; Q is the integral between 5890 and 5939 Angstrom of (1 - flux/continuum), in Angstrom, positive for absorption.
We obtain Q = 1.0 Angstrom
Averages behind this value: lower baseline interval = 34.3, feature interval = 35.3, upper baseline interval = 37.5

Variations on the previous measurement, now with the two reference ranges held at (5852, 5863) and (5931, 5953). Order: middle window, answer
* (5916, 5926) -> 0.11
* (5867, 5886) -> -0.38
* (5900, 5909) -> -0.09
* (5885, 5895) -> 2.69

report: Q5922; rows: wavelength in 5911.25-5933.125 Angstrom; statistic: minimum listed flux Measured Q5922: 35.9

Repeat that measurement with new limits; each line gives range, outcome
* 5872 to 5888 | 29.6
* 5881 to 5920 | 19.7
